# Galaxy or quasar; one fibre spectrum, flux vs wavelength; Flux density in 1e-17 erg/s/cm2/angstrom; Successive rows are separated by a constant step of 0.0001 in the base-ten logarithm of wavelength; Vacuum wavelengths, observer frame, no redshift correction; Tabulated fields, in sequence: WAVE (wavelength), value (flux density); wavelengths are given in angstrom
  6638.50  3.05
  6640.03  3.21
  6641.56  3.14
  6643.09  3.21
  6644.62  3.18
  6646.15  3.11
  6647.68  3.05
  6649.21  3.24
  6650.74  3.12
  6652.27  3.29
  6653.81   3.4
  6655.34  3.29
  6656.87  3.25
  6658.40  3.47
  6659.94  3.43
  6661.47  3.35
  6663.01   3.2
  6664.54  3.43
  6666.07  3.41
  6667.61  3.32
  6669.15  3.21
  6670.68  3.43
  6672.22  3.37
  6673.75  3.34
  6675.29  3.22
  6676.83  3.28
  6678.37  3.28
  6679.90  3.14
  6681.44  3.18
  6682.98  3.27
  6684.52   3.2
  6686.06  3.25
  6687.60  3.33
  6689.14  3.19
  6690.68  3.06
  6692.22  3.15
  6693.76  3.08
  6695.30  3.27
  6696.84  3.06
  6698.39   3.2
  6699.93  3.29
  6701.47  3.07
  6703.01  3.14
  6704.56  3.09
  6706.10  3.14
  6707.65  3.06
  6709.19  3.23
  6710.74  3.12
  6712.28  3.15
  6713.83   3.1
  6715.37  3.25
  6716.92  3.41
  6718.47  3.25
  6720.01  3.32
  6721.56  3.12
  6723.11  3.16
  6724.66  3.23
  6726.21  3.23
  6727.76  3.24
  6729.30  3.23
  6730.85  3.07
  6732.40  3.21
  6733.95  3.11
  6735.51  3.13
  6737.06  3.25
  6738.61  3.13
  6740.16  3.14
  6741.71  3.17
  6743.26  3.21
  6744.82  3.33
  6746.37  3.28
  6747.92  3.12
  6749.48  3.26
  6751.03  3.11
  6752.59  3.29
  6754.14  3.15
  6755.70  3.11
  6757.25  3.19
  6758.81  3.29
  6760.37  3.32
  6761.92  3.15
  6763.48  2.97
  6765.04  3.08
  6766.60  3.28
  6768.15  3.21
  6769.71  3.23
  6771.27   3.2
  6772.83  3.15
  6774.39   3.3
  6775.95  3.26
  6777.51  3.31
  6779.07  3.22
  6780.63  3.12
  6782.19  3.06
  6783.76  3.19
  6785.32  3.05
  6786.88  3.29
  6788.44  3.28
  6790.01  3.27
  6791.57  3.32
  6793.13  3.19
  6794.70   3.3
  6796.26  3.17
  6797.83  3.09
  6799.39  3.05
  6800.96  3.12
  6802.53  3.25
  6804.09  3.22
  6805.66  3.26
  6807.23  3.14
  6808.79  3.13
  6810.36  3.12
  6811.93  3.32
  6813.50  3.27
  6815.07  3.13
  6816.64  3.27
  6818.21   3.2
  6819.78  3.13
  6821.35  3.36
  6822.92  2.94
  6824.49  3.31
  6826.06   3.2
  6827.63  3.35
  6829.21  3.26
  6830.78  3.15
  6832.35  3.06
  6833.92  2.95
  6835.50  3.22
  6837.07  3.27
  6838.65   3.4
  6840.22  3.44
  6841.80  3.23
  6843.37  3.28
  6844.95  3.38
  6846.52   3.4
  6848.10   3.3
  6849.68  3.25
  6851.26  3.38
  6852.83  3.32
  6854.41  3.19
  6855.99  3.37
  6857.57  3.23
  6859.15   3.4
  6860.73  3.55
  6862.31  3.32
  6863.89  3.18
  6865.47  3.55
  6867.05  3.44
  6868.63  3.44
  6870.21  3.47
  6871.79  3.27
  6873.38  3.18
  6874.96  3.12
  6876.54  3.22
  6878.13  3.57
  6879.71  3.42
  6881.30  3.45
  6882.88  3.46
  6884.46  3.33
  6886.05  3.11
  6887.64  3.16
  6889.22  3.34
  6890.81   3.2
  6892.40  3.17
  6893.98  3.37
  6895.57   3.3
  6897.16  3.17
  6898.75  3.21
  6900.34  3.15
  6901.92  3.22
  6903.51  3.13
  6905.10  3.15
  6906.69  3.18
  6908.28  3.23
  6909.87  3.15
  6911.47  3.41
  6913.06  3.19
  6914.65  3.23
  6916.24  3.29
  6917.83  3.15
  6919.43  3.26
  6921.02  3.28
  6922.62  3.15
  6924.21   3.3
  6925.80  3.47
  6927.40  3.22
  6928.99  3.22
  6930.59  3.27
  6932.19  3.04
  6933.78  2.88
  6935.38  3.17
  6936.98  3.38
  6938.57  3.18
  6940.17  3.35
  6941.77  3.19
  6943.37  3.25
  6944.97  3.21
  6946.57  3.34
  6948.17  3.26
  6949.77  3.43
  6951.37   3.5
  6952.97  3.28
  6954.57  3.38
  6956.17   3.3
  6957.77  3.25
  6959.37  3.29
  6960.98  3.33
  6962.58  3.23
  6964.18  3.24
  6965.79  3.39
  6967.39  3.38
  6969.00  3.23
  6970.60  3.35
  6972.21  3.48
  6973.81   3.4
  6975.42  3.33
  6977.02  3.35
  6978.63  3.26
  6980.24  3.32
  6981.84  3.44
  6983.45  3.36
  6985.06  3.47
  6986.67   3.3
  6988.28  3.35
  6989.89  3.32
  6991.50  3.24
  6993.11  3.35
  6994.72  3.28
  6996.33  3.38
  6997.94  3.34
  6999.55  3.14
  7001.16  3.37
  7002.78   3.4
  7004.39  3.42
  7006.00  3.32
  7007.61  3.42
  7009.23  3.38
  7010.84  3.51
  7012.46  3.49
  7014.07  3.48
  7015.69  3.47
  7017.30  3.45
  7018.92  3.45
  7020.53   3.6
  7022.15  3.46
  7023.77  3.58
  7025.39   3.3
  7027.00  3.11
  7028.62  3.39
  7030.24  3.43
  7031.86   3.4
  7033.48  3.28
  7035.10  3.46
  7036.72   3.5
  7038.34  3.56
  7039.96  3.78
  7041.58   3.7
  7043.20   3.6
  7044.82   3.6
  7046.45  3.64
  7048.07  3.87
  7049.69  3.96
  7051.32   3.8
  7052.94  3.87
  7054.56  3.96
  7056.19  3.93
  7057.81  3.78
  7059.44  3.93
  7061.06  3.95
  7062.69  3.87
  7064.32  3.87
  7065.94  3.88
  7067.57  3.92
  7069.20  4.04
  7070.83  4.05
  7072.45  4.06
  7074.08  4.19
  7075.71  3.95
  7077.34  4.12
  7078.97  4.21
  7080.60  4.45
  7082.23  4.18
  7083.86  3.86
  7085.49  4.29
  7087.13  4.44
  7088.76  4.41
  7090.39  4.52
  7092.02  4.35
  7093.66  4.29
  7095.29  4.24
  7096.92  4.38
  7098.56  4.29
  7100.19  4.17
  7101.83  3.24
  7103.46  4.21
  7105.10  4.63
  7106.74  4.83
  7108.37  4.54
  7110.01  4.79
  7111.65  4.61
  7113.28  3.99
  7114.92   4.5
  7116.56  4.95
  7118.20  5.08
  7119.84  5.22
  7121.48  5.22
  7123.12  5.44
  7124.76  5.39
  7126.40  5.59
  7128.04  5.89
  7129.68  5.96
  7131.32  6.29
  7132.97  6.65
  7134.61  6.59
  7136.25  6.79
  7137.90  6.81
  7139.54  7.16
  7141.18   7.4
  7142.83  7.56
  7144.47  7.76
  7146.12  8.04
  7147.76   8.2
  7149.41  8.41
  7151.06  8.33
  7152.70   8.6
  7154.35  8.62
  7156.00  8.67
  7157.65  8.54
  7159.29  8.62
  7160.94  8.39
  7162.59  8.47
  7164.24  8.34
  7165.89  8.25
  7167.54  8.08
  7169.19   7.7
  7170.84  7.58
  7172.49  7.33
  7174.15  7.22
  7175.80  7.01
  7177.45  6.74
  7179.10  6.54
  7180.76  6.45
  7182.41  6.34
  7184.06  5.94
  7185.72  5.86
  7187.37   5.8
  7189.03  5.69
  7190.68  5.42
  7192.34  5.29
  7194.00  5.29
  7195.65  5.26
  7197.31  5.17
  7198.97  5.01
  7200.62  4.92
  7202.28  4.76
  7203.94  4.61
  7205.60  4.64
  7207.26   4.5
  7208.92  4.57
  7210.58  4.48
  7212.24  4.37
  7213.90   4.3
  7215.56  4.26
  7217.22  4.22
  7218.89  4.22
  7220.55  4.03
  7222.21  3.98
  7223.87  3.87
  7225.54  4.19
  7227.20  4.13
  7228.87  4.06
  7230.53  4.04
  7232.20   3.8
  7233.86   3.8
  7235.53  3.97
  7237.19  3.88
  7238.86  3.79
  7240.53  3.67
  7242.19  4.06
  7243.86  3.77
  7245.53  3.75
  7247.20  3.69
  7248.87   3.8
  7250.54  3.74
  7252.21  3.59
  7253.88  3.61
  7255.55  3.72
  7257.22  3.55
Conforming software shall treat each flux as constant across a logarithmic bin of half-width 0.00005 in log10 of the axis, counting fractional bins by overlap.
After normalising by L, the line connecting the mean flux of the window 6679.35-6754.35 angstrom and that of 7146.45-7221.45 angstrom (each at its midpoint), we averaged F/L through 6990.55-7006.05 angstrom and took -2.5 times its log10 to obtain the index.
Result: 0.46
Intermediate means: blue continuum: 3.19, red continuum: 6.34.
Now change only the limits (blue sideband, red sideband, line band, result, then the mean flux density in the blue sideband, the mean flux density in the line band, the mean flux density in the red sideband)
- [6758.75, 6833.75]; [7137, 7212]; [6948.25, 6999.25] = 0.407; 3.2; 3.34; 6.74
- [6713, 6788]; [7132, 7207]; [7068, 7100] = 0.405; 3.2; 4.22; 6.89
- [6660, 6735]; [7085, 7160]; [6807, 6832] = 0.237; 3.22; 3.2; 5.89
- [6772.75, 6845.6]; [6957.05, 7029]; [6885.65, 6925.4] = 0.023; 3.21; 3.22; 3.36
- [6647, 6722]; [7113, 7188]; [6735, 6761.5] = 0.168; 3.24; 3.21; 6.95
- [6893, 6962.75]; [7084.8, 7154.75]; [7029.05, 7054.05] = 0.278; 3.25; 3.63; 5.68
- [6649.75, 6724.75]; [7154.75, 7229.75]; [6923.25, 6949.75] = 0.364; 3.24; 3.24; 5.86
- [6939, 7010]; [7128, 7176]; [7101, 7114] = 0.449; 3.33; 4.36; 7.68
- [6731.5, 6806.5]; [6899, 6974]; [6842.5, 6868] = -0.039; 3.2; 3.35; 3.26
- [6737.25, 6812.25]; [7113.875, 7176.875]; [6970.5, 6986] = 0.499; 3.2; 3.38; 7.11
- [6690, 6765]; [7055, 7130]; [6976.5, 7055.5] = 0.197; 3.18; 3.47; 4.42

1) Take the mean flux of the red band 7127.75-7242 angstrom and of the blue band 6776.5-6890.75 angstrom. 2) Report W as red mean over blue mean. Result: 1.84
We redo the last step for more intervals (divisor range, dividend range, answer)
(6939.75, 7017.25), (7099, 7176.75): 1.97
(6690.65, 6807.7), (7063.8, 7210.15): 1.80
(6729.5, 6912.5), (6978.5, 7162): 1.42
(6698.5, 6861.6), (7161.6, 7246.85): 1.63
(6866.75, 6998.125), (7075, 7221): 1.75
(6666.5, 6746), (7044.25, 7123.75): 1.32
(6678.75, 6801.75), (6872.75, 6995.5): 1.03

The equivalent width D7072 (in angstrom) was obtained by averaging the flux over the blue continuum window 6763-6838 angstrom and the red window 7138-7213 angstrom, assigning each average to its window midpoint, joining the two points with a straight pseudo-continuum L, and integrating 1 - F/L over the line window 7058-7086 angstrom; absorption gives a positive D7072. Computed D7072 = 8.3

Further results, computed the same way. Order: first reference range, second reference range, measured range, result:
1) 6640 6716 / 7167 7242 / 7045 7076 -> 4.6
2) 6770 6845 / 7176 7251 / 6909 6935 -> 2.9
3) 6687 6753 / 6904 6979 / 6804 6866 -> -0.6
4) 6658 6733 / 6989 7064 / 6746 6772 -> 0.8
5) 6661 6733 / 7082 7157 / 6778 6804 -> 4.0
